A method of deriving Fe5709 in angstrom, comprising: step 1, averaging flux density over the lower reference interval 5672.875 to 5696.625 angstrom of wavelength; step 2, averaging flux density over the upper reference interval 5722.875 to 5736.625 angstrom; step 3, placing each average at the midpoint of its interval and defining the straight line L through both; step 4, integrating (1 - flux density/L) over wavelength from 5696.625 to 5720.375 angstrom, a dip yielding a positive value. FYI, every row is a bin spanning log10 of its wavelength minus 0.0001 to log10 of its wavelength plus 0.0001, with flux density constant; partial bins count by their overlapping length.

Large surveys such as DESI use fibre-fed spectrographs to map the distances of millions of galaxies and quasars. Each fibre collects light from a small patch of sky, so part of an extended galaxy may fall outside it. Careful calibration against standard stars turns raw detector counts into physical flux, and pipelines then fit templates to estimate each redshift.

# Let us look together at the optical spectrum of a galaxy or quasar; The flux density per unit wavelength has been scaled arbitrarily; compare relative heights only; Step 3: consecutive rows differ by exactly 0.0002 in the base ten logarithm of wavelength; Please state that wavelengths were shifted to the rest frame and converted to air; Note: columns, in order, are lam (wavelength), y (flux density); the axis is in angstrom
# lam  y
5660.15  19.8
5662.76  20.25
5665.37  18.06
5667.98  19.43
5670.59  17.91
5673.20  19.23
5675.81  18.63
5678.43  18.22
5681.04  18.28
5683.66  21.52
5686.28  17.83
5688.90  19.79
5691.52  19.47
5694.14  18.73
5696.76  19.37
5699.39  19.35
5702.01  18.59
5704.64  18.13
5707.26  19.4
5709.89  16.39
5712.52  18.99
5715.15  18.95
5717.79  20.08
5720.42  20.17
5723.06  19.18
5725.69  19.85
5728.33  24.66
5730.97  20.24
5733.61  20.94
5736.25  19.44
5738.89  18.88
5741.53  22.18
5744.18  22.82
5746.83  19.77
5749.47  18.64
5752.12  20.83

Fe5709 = 1.4 angstrom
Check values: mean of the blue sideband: 19.1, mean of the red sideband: 20.9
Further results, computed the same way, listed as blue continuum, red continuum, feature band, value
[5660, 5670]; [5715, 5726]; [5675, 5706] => 0.7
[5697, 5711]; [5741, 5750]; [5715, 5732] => -0.8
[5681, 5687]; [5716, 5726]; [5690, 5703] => 0.3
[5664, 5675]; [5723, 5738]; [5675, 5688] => 0.1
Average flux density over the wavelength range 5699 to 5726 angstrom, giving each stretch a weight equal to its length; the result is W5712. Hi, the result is 19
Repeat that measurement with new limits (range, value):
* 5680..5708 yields 19.1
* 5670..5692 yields 19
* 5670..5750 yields 19.6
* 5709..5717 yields 18.3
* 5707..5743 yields 20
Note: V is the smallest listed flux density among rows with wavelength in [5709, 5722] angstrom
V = 16.39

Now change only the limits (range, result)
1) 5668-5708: 17.83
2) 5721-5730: 19.18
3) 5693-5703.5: 18.59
